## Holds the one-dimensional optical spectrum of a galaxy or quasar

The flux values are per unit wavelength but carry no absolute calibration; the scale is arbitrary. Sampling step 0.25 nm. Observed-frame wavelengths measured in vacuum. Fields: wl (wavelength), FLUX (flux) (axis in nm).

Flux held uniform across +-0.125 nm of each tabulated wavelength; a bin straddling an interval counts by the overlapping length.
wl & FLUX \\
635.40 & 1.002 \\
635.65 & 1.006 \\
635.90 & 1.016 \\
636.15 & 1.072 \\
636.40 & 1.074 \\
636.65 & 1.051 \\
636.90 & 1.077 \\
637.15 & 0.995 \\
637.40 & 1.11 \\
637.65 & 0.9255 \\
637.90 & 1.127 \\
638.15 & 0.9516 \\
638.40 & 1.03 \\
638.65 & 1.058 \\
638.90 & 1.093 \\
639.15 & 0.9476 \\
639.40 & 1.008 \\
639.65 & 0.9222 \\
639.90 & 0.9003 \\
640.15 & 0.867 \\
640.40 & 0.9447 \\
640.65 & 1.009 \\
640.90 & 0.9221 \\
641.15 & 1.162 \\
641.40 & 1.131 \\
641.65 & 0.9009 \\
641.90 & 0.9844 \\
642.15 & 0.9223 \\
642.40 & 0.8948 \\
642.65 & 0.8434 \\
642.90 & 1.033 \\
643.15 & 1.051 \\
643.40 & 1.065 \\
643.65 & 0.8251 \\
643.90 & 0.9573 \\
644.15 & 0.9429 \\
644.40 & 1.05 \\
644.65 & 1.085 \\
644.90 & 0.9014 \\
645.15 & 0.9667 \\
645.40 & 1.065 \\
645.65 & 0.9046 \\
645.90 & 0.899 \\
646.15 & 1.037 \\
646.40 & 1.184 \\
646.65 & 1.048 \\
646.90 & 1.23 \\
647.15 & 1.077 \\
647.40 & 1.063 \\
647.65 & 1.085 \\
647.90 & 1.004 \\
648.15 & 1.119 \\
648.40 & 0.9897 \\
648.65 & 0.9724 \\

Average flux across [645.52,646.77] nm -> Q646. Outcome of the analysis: 1.01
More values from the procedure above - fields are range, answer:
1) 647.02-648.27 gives 1.07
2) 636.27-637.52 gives 1.06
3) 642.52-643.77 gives 0.964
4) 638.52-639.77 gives 1.01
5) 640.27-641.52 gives 1.03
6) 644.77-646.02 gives 0.948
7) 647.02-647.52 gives 1.07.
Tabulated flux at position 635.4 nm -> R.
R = 1.002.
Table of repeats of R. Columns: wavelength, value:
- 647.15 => 1.077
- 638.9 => 1.093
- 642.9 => 1.033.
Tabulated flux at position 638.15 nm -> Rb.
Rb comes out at 0.9516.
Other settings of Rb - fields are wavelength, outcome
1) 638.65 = 1.058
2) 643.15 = 1.051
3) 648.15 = 1.119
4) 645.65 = 0.9046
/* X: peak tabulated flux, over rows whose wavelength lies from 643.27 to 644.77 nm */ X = 1.085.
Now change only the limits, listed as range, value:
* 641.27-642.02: 1.131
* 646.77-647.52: 1.23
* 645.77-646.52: 1.184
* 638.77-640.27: 1.093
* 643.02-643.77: 1.065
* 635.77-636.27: 1.072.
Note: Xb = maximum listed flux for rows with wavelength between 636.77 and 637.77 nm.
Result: 1.11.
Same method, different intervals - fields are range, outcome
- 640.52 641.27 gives 1.162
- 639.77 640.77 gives 1.009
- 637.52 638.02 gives 1.127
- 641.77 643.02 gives 1.033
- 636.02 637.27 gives 1.077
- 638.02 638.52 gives 1.03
